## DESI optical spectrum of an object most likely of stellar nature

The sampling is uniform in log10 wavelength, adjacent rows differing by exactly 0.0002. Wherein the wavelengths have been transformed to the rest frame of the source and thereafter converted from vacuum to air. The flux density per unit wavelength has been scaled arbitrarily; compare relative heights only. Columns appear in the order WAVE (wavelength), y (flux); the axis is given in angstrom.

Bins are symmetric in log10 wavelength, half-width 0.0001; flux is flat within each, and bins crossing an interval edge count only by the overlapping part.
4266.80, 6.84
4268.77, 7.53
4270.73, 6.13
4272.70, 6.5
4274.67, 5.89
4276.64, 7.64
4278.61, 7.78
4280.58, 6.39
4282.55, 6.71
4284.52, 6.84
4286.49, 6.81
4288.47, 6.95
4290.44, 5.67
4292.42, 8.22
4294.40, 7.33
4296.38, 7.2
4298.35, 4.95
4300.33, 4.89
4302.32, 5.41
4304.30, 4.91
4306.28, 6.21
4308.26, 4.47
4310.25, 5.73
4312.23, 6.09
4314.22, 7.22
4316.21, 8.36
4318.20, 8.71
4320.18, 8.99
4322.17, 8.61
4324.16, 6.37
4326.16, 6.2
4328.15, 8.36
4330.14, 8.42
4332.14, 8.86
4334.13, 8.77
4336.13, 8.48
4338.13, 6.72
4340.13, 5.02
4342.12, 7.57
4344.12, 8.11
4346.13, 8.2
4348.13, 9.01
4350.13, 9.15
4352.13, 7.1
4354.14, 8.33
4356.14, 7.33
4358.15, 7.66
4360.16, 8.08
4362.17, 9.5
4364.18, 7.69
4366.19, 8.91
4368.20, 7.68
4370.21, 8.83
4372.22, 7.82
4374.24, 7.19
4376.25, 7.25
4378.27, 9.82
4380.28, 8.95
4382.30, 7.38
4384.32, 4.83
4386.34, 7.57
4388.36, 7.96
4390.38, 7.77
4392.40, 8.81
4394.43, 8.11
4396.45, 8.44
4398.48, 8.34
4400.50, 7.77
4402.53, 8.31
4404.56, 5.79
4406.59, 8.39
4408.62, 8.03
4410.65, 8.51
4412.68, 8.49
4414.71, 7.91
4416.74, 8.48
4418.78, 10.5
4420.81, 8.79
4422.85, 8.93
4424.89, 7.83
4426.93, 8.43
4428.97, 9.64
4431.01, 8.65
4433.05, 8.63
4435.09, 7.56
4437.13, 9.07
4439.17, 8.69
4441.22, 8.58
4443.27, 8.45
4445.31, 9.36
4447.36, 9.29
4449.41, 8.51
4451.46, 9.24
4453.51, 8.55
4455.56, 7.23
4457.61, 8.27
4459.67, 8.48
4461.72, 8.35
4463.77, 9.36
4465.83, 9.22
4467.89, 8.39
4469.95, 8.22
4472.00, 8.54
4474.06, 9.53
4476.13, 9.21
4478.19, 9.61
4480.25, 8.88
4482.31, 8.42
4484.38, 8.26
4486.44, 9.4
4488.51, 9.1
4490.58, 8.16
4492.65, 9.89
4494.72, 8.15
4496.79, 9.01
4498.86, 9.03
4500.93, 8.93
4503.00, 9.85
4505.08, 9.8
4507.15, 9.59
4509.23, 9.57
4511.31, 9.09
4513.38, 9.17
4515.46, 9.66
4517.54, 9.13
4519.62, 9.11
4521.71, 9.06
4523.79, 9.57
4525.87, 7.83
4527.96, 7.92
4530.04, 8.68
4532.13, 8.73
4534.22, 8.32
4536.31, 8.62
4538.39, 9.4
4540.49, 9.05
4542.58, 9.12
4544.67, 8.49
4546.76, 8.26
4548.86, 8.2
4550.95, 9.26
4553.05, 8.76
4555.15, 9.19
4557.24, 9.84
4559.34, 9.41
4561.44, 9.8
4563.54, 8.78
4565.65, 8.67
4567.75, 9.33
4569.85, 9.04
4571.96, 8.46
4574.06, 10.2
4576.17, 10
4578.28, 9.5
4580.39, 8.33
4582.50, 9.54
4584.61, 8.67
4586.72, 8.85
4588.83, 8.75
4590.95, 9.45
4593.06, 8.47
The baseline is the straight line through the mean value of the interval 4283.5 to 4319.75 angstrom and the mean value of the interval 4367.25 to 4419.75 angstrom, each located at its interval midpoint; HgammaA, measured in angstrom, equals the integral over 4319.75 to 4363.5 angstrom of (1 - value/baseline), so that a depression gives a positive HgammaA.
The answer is -4.7 angstrom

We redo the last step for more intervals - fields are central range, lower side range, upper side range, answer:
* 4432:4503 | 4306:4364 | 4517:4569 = -2.67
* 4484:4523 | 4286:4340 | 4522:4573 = -3.03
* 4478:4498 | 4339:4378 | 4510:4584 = -0.41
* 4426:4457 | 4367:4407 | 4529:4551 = -1.89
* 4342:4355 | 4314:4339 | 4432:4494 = -0.16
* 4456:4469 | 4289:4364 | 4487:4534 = -0.04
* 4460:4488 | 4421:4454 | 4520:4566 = -0.33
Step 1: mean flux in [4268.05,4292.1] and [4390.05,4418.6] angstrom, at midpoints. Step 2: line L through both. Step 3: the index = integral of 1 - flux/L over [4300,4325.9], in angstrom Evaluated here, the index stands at 1.82 angstrom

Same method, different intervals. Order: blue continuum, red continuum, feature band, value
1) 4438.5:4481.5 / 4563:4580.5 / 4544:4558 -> 0.4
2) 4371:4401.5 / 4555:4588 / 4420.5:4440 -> -1.0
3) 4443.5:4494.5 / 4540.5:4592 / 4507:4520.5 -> -0.6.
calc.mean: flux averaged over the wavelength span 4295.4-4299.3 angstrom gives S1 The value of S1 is 6.1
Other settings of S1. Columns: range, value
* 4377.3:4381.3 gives 9.39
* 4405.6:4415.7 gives 8.27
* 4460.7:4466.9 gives 8.97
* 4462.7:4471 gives 8.8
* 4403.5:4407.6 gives 7.1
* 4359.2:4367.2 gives 8.55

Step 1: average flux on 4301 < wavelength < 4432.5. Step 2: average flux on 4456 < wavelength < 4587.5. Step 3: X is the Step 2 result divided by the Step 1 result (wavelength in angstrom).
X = 1.15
